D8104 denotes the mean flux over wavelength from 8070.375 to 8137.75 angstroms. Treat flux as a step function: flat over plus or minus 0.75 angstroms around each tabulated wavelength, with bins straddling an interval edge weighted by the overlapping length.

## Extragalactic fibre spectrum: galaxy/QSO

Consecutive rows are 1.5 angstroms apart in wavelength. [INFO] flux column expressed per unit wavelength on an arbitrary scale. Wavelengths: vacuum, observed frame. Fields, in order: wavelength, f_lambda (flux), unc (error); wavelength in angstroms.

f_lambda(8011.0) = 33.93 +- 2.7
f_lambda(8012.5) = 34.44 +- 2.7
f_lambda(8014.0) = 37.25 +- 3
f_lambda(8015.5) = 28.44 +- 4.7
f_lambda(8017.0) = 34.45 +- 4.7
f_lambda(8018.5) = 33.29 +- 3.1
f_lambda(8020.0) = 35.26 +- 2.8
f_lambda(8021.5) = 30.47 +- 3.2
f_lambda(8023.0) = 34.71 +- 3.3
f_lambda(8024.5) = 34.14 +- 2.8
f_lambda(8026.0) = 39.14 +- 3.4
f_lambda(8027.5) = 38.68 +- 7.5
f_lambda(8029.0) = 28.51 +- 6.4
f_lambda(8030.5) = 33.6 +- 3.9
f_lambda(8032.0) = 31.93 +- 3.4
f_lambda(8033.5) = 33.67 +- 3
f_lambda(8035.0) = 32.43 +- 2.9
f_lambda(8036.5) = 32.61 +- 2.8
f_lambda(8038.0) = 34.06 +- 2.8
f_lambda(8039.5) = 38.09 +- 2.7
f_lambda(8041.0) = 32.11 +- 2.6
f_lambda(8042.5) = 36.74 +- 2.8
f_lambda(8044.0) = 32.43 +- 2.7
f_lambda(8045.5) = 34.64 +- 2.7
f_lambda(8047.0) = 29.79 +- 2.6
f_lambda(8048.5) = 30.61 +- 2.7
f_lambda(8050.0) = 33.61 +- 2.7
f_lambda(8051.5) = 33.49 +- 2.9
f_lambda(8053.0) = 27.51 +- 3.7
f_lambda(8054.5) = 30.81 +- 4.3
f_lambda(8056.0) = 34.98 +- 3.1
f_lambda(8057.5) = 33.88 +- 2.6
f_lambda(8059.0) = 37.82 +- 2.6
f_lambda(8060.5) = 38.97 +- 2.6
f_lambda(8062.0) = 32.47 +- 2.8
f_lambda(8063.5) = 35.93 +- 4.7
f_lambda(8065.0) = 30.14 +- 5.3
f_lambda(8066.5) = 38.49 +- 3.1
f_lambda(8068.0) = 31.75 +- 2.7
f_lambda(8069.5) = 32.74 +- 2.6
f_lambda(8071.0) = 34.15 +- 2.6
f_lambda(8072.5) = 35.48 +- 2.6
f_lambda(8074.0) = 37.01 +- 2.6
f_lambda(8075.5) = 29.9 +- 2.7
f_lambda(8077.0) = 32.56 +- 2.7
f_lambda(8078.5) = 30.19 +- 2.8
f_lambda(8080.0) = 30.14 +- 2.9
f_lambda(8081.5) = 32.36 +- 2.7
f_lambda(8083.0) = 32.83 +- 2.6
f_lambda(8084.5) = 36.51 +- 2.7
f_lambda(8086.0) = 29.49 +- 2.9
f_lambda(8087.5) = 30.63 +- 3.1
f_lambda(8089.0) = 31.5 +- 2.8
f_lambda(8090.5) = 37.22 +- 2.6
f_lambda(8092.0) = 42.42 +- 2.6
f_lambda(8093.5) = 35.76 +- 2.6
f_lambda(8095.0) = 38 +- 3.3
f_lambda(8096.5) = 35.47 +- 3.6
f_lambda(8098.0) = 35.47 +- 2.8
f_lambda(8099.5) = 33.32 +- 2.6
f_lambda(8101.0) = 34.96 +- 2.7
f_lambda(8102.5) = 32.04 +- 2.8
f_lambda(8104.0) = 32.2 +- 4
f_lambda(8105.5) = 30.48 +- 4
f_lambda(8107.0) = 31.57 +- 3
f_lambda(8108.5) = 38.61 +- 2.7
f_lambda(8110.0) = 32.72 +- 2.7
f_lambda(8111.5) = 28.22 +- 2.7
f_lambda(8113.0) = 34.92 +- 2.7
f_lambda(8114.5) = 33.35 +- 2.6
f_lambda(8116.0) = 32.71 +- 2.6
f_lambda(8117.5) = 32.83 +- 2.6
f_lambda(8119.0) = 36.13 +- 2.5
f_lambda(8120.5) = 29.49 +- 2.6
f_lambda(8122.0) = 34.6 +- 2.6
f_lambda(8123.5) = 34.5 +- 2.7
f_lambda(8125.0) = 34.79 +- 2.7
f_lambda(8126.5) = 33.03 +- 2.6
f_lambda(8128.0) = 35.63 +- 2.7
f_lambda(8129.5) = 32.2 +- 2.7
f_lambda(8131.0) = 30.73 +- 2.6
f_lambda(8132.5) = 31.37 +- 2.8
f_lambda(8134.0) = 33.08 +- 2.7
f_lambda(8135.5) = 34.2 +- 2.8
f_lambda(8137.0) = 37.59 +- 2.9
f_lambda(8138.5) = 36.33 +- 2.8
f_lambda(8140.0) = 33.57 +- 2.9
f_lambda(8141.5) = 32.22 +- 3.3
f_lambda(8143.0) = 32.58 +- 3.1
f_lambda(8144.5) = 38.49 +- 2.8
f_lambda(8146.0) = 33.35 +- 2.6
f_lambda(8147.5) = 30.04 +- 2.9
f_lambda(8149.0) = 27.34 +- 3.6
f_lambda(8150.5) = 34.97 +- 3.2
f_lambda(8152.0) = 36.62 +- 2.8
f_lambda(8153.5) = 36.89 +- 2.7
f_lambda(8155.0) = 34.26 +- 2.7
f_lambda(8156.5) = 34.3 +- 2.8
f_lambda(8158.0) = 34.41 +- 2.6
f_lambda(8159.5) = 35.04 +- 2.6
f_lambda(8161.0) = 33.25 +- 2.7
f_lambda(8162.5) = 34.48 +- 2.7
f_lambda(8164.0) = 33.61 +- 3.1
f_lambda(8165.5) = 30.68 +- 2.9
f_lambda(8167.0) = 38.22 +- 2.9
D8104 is 33.6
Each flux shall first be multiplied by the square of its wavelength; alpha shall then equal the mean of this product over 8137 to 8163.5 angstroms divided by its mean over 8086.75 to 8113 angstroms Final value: 1.0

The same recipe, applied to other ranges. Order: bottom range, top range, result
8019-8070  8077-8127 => 1.01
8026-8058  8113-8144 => 1.03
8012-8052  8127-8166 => 1.03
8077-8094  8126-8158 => 1.02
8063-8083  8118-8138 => 1.03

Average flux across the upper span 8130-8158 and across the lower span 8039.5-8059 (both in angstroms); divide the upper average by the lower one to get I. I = 1.02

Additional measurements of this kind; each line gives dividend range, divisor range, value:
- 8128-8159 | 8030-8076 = 1.00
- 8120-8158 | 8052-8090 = 1.02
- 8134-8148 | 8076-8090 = 1.08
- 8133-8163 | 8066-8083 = 1.03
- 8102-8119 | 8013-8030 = 0.97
